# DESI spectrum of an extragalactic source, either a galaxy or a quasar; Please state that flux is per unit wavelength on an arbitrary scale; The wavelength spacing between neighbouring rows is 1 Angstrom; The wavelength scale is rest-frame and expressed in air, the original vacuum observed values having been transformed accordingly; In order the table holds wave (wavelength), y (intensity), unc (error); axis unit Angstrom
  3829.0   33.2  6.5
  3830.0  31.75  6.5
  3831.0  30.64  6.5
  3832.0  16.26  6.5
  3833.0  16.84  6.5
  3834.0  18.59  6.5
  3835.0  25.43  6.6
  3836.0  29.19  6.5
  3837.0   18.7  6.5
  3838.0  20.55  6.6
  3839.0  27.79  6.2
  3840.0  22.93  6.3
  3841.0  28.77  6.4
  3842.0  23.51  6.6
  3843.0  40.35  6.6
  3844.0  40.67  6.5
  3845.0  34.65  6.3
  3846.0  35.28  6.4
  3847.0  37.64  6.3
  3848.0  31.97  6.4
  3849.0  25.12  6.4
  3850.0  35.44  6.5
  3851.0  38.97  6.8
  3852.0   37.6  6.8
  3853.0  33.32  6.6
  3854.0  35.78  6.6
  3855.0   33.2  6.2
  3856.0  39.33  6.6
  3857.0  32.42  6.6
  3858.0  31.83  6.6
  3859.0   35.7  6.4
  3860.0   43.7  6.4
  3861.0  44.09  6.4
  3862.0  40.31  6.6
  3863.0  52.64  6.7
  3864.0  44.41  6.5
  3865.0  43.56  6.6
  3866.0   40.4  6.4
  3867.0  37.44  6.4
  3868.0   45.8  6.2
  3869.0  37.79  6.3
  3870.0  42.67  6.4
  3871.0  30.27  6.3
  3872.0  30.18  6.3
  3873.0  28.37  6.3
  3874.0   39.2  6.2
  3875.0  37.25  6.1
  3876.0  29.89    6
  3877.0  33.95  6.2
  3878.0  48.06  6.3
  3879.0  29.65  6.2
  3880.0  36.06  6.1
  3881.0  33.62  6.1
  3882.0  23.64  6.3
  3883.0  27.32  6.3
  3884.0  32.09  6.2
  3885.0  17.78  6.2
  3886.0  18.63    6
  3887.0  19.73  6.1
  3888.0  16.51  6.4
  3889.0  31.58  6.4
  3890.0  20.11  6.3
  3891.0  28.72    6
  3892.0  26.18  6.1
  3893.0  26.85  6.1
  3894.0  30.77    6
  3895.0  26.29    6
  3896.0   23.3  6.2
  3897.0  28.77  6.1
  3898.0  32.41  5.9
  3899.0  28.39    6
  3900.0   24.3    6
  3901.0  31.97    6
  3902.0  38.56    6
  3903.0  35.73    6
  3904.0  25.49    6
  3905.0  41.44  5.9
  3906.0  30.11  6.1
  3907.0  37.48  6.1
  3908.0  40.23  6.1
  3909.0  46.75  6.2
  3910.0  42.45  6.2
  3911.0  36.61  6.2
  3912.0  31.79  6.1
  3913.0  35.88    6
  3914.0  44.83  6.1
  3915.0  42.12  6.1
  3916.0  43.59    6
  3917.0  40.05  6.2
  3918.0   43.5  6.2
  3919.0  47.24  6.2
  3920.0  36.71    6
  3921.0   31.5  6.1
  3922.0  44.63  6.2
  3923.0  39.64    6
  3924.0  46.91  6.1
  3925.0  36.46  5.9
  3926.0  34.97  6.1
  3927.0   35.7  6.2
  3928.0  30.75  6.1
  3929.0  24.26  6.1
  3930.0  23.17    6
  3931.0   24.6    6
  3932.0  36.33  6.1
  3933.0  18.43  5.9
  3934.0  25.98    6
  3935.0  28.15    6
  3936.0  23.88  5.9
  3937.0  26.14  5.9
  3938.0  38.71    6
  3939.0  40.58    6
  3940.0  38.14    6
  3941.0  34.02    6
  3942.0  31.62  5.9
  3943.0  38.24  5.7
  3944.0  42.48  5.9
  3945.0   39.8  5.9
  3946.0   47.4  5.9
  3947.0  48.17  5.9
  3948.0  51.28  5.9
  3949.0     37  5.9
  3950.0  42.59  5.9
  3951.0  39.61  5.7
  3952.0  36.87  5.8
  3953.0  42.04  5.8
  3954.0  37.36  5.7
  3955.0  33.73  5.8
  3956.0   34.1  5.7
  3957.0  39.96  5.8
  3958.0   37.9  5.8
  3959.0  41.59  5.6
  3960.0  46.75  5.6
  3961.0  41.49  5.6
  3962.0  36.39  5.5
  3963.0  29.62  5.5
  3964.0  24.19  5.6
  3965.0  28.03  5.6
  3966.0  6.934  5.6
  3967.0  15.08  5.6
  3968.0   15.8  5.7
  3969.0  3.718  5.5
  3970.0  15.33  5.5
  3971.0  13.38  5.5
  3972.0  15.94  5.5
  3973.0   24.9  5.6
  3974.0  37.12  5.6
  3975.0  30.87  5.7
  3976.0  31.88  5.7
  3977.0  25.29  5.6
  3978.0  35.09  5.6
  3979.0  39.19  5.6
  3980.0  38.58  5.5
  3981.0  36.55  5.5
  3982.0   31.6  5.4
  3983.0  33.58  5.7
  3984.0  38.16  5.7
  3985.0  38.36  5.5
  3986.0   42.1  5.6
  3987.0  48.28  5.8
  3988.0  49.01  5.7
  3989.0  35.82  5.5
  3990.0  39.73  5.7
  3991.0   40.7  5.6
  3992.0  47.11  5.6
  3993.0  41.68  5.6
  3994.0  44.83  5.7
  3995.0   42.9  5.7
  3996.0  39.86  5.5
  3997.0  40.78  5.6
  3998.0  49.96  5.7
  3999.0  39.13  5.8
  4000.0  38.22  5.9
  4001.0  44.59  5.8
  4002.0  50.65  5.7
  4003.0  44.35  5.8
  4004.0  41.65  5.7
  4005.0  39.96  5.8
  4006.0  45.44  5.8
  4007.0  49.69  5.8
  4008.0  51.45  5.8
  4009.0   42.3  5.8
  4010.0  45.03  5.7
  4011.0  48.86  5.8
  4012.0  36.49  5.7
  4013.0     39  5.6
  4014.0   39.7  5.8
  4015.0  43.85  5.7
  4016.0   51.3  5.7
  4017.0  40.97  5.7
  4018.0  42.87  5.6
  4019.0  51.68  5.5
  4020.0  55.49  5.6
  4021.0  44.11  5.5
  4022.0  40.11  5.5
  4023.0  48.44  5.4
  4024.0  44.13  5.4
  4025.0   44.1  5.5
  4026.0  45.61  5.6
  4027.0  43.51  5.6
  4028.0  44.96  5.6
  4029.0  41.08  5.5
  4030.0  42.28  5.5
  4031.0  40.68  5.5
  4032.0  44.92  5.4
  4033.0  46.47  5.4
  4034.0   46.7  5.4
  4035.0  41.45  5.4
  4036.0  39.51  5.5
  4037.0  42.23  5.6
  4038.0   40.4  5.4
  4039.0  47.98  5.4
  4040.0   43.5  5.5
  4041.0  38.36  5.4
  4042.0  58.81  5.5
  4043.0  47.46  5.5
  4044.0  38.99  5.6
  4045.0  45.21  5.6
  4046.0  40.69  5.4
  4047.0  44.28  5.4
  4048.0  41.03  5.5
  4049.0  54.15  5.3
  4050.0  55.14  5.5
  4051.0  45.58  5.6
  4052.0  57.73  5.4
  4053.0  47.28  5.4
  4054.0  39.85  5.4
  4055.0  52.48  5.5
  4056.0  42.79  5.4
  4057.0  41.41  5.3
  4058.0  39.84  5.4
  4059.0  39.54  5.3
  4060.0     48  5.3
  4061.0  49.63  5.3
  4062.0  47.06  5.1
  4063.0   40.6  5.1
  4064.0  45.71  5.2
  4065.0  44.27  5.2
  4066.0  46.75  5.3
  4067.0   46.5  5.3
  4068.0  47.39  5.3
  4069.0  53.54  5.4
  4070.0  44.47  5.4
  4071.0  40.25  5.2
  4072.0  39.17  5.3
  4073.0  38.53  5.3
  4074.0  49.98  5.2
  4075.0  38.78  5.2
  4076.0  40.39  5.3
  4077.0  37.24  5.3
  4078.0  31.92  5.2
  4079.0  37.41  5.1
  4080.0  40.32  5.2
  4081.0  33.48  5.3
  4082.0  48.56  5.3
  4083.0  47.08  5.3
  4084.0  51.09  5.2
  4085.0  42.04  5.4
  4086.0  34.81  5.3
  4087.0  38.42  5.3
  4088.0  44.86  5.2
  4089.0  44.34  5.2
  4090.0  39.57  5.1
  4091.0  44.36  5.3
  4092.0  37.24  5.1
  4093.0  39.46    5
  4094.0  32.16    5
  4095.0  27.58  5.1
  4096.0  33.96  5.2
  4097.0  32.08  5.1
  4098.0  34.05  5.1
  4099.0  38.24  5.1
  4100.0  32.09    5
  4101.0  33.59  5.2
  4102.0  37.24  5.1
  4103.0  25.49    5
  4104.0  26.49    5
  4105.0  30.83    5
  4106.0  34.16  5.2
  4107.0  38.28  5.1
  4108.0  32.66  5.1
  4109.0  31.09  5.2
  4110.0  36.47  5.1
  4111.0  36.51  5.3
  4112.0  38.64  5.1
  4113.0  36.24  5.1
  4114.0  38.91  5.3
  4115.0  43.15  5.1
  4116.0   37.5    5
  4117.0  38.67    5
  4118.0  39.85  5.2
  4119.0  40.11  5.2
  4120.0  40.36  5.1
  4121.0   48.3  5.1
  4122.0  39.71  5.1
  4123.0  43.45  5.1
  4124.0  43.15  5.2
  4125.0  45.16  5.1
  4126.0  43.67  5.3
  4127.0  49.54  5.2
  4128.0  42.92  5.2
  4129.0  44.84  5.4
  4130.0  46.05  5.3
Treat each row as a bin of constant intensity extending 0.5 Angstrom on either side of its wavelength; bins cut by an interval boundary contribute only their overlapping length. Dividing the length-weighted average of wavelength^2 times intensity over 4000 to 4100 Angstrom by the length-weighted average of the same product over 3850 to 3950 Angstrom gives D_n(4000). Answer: 1.3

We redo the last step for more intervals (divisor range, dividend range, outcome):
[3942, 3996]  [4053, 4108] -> 1.21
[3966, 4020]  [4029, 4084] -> 1.20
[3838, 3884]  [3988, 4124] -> 1.31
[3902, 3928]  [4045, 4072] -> 1.27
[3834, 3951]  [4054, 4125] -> 1.29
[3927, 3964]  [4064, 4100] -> 1.22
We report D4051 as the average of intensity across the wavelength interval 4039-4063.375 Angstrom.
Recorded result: 45.9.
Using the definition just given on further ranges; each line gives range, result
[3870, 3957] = 34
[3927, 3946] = 31.9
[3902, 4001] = 35.6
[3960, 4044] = 39.2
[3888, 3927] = 34.9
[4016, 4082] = 44.3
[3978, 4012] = 42.2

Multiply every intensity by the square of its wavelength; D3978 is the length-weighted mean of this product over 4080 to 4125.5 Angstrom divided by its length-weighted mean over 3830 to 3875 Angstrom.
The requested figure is 1.28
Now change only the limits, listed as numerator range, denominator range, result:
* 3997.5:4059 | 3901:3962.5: 1.27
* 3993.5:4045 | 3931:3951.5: 1.27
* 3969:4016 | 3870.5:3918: 1.26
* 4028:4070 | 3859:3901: 1.52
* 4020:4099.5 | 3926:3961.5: 1.27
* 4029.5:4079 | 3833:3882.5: 1.43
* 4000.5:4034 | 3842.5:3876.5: 1.30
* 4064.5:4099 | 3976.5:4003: 1.05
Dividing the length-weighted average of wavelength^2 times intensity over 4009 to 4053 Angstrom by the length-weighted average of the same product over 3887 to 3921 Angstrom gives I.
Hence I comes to 1.4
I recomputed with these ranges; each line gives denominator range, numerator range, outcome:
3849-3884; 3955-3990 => 0.91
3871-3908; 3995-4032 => 1.58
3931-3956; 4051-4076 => 1.31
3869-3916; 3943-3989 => 1.10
